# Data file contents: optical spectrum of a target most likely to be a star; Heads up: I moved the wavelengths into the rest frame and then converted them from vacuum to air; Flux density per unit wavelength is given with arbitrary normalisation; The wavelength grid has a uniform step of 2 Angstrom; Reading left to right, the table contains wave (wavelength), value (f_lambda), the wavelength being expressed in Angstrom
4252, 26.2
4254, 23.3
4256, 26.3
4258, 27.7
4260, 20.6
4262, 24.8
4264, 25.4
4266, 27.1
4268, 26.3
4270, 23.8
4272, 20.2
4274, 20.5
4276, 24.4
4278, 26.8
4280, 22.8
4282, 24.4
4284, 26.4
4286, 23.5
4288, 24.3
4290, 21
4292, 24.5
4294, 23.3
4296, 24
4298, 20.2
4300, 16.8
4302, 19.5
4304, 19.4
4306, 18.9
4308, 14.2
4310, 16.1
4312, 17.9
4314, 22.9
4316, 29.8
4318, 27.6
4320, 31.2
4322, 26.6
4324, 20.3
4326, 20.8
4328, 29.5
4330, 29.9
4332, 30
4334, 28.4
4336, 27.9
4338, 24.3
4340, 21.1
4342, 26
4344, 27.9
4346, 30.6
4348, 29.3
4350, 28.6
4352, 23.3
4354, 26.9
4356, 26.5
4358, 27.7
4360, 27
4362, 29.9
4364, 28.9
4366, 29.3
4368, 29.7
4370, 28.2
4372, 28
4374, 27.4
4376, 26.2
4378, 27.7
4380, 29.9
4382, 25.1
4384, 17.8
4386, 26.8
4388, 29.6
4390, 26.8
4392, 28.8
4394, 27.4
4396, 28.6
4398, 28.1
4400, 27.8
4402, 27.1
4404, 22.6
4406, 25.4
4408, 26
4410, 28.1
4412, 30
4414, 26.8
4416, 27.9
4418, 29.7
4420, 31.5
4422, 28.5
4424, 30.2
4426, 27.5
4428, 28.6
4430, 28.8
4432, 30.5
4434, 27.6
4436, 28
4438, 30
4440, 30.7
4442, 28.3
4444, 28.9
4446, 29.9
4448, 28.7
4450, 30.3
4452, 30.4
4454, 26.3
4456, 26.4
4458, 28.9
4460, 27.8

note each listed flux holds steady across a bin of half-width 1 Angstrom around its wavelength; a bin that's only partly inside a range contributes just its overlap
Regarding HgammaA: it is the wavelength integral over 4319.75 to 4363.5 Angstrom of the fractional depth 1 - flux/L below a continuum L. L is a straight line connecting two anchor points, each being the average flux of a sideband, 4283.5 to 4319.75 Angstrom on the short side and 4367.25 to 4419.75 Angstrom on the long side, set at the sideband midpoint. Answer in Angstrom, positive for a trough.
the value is -4.99 Angstrom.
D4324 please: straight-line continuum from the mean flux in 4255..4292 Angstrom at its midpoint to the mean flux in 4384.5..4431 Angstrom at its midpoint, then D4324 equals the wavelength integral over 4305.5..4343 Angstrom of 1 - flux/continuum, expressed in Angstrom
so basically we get 1.7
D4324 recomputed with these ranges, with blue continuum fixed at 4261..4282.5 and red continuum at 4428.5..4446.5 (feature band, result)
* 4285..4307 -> 3.11 Angstrom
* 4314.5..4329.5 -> -0.48 Angstrom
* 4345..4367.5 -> -1.09 Angstrom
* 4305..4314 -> 2.80 Angstrom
